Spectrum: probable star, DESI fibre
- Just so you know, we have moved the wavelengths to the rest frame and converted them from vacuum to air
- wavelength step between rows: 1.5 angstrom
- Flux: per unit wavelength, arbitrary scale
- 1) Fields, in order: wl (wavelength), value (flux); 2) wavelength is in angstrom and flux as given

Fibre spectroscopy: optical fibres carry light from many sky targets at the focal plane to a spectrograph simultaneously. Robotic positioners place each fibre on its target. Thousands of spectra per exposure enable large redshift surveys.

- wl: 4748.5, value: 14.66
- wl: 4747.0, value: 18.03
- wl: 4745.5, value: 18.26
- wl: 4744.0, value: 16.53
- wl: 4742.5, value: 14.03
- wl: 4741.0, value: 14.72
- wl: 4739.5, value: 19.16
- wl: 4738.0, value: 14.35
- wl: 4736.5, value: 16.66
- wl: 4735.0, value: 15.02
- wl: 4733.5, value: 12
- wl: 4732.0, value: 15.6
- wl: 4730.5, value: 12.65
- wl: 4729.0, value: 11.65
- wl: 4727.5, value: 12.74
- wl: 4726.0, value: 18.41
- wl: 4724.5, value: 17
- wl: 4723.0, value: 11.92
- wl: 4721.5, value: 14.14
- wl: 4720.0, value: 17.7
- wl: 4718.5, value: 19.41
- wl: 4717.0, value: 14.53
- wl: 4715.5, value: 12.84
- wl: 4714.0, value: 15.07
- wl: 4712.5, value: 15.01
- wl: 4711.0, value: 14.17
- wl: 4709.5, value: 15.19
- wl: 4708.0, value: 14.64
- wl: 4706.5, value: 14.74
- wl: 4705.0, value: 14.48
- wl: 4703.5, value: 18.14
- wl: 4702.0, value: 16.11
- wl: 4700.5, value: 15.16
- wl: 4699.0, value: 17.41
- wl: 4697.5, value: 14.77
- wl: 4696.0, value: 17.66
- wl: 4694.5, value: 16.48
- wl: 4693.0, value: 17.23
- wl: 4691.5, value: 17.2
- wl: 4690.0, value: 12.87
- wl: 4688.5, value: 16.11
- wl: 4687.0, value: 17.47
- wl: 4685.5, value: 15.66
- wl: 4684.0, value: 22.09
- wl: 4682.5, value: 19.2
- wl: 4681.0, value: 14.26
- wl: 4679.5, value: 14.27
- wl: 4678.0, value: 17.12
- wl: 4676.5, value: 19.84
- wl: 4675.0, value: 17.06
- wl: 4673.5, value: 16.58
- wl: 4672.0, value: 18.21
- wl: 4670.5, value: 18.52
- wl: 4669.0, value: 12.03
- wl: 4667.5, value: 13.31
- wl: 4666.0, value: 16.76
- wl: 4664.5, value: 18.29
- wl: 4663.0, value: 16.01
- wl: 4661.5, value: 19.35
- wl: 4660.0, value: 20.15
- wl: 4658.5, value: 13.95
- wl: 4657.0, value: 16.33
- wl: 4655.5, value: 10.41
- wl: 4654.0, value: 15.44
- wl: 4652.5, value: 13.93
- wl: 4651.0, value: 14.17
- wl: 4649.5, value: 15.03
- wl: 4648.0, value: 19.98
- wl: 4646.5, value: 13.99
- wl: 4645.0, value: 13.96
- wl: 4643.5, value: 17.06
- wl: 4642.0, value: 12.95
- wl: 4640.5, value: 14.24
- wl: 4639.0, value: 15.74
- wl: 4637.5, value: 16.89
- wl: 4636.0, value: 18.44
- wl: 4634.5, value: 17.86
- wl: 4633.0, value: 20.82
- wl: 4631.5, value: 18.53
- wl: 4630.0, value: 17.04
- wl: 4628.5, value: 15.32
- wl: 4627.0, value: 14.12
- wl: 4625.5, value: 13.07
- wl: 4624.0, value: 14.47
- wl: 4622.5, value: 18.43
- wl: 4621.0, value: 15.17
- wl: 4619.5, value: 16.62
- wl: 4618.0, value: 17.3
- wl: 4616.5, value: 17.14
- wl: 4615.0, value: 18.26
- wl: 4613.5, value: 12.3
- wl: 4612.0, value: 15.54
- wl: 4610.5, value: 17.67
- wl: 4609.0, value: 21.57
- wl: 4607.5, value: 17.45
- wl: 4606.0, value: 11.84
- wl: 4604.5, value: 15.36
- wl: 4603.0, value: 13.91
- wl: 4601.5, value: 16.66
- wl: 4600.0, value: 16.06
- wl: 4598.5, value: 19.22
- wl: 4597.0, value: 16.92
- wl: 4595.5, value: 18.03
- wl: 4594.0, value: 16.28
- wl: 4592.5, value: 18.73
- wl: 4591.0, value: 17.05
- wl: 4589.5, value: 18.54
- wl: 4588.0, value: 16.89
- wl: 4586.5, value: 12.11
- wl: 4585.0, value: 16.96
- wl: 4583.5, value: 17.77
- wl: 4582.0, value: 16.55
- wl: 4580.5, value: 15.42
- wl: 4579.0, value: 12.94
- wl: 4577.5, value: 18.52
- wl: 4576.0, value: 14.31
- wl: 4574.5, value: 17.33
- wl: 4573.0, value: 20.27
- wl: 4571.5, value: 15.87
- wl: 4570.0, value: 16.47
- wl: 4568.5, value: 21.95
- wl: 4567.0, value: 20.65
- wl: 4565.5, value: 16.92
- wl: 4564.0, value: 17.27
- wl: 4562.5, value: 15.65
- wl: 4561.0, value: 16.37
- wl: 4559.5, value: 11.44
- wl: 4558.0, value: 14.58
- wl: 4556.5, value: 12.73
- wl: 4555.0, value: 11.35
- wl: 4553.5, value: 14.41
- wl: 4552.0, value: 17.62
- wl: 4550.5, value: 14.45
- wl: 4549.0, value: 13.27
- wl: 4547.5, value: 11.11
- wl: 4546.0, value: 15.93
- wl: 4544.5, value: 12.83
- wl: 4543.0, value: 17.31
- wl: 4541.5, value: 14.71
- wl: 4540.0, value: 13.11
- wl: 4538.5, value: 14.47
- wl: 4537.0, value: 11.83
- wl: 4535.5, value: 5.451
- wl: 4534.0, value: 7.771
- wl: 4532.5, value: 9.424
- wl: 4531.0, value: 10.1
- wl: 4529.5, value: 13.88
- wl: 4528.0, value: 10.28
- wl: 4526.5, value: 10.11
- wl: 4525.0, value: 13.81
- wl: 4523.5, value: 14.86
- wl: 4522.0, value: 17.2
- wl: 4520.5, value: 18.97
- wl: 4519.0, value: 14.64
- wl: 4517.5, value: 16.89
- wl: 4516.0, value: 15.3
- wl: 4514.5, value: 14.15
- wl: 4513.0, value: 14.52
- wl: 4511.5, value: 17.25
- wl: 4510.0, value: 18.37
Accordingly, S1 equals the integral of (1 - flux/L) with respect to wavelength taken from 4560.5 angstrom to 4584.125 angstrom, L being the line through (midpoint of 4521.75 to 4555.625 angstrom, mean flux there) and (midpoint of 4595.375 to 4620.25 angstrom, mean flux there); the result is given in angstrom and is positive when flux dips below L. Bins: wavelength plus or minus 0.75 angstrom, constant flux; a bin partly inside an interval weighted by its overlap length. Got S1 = -4.14 angstrom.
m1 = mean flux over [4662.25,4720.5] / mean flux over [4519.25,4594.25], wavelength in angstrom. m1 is 1.09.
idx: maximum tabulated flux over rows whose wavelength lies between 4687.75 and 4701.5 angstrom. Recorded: 17.66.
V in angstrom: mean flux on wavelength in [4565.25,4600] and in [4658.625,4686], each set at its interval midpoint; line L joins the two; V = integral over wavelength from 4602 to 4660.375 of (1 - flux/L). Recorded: 4.1 angstrom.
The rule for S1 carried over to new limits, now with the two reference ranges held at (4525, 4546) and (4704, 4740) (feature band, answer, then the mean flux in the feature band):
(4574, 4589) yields -3.9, 15.9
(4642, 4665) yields -3.2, 15.7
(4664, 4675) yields -1.7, 16.3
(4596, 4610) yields -3.9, 16.6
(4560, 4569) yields -4.0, 17.8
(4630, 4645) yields -3.6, 16.8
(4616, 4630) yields -2.6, 15.8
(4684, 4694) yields -1.5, 16.5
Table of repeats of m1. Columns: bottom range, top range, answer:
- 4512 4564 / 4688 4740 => 1.13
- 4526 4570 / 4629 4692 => 1.19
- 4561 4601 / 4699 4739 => 0.88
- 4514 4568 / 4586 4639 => 1.19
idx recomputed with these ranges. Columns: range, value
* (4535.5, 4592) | 21.95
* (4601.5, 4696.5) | 22.09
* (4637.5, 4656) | 19.98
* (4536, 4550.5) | 17.31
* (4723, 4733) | 18.41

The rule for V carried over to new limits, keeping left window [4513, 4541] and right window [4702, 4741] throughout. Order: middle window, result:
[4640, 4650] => -0.8 angstrom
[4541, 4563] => -1.7 angstrom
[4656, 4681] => -3.6 angstrom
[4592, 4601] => -2.5 angstrom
